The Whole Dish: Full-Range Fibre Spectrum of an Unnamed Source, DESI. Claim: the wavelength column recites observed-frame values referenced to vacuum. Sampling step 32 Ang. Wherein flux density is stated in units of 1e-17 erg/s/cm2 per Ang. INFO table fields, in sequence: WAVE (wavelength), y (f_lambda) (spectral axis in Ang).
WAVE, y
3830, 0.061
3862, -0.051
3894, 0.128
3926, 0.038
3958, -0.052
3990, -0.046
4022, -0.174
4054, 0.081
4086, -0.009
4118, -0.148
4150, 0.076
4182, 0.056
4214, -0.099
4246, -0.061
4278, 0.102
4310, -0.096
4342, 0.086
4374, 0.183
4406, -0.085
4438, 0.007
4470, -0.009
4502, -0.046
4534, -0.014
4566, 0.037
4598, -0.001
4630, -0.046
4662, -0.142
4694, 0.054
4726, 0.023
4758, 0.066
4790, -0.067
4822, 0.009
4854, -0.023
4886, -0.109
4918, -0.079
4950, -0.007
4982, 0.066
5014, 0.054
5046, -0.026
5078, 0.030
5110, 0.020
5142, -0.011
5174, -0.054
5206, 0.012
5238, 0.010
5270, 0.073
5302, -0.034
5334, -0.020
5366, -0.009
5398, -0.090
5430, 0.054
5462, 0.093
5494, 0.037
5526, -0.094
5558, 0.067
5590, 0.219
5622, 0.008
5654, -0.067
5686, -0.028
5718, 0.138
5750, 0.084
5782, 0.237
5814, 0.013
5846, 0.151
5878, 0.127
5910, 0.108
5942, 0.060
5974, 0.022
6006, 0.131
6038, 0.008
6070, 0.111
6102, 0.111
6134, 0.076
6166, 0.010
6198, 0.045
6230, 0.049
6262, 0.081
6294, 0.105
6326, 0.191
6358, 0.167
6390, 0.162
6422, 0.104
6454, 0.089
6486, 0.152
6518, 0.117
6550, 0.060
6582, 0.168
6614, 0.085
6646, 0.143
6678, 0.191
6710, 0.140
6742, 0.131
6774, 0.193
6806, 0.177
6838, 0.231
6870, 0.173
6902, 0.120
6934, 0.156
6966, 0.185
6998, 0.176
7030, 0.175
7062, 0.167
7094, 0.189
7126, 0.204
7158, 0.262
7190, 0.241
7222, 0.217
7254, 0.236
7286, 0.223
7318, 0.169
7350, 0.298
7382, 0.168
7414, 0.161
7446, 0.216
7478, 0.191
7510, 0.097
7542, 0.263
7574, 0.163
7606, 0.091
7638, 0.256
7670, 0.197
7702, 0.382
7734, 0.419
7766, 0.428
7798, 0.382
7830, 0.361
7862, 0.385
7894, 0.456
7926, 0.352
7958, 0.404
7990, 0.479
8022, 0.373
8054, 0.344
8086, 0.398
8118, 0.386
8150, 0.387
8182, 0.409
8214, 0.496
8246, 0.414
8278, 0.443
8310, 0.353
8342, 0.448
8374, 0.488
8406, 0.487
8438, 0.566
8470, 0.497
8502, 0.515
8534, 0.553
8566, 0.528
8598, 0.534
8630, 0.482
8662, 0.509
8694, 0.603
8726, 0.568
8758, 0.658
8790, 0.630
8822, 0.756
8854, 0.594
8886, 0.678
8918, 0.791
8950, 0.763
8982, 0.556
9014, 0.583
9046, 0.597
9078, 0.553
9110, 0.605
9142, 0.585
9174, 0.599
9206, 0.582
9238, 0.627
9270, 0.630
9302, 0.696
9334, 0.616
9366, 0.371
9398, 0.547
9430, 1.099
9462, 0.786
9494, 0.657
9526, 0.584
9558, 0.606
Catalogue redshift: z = 0.931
